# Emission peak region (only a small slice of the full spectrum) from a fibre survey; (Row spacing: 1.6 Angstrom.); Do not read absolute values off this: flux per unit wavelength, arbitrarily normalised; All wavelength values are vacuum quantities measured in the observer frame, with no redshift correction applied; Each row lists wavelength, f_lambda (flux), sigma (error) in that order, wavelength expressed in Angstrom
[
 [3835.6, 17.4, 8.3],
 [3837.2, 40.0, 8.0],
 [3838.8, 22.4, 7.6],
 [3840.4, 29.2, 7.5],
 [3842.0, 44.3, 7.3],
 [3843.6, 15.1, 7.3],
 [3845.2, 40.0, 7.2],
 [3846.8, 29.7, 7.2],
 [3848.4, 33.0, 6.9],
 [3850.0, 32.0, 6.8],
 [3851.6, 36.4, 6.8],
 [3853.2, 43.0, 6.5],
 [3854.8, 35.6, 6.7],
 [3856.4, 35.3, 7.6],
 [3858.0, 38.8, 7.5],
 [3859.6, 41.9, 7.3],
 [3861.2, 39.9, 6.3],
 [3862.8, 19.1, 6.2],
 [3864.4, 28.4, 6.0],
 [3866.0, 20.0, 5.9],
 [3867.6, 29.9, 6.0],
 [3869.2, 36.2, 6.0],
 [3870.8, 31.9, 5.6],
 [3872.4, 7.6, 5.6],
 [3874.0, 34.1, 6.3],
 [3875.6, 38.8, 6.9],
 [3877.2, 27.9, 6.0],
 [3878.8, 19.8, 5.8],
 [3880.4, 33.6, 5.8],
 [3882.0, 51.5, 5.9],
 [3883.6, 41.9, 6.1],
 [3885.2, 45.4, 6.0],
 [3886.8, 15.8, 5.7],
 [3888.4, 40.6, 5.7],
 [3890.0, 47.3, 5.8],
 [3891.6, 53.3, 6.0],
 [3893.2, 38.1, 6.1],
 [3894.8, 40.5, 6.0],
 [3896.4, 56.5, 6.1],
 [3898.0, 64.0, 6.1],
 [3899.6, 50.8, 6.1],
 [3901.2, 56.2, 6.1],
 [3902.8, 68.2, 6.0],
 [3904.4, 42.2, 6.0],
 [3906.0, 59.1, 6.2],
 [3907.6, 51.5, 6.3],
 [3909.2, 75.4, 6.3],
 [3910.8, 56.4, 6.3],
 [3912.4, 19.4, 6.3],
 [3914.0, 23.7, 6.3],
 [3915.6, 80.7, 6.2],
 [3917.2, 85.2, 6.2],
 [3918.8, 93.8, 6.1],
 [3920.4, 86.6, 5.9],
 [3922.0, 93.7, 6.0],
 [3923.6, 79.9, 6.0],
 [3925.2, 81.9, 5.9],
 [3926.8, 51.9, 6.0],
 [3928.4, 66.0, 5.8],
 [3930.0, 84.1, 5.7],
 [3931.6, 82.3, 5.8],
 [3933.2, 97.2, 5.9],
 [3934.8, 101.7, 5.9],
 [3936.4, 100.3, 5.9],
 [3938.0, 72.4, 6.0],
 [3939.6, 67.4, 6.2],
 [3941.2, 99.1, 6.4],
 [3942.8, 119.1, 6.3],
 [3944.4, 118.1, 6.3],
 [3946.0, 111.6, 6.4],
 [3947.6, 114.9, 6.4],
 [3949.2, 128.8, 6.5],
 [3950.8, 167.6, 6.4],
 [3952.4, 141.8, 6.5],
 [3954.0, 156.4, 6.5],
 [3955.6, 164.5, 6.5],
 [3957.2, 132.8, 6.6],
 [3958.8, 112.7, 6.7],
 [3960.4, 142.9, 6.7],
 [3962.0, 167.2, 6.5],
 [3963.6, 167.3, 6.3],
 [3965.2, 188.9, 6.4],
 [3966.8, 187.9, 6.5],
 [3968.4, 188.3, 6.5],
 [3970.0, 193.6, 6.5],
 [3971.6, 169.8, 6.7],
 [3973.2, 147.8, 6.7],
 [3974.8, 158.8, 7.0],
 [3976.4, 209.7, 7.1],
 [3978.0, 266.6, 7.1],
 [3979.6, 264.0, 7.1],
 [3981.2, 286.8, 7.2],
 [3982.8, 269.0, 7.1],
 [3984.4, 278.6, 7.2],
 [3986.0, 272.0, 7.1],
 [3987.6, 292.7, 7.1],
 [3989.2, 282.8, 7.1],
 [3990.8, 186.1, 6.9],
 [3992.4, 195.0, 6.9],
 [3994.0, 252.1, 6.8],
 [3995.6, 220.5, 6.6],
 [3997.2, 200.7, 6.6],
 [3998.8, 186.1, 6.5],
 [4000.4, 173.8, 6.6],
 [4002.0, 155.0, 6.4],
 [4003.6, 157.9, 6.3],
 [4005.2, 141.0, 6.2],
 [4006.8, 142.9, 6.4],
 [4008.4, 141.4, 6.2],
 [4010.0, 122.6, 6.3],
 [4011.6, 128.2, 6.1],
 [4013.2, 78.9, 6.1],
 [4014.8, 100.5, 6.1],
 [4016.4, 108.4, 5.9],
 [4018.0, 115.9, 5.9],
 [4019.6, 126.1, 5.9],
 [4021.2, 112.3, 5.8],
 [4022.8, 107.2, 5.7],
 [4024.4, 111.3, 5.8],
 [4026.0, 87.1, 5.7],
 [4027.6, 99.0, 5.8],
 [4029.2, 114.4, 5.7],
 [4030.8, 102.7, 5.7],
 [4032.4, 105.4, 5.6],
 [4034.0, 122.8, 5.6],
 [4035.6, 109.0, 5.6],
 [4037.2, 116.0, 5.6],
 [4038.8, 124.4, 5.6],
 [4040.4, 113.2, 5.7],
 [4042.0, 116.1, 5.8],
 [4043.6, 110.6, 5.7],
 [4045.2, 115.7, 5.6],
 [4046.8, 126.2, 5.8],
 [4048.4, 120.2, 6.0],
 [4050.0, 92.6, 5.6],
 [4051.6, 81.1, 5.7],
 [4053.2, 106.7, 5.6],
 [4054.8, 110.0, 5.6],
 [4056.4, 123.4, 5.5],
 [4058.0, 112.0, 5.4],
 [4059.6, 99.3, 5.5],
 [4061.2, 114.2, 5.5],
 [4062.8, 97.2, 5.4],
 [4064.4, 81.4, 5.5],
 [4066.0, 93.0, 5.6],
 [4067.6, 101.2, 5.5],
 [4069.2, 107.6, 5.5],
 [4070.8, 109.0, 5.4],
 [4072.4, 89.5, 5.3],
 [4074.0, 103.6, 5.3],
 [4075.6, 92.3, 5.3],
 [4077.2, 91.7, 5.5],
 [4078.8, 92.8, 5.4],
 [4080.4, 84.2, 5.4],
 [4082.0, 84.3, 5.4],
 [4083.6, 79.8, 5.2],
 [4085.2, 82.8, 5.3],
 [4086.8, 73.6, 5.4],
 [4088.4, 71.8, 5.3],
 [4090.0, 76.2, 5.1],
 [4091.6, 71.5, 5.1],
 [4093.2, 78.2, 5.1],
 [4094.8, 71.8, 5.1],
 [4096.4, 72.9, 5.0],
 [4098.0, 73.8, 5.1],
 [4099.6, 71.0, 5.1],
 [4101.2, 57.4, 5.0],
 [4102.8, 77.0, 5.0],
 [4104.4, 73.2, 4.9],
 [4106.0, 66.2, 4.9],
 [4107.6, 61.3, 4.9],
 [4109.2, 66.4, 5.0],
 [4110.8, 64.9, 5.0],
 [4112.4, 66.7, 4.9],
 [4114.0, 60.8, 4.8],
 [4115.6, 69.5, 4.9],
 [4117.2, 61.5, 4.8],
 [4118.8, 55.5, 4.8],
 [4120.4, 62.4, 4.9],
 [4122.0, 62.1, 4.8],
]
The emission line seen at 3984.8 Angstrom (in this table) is Ly-alpha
